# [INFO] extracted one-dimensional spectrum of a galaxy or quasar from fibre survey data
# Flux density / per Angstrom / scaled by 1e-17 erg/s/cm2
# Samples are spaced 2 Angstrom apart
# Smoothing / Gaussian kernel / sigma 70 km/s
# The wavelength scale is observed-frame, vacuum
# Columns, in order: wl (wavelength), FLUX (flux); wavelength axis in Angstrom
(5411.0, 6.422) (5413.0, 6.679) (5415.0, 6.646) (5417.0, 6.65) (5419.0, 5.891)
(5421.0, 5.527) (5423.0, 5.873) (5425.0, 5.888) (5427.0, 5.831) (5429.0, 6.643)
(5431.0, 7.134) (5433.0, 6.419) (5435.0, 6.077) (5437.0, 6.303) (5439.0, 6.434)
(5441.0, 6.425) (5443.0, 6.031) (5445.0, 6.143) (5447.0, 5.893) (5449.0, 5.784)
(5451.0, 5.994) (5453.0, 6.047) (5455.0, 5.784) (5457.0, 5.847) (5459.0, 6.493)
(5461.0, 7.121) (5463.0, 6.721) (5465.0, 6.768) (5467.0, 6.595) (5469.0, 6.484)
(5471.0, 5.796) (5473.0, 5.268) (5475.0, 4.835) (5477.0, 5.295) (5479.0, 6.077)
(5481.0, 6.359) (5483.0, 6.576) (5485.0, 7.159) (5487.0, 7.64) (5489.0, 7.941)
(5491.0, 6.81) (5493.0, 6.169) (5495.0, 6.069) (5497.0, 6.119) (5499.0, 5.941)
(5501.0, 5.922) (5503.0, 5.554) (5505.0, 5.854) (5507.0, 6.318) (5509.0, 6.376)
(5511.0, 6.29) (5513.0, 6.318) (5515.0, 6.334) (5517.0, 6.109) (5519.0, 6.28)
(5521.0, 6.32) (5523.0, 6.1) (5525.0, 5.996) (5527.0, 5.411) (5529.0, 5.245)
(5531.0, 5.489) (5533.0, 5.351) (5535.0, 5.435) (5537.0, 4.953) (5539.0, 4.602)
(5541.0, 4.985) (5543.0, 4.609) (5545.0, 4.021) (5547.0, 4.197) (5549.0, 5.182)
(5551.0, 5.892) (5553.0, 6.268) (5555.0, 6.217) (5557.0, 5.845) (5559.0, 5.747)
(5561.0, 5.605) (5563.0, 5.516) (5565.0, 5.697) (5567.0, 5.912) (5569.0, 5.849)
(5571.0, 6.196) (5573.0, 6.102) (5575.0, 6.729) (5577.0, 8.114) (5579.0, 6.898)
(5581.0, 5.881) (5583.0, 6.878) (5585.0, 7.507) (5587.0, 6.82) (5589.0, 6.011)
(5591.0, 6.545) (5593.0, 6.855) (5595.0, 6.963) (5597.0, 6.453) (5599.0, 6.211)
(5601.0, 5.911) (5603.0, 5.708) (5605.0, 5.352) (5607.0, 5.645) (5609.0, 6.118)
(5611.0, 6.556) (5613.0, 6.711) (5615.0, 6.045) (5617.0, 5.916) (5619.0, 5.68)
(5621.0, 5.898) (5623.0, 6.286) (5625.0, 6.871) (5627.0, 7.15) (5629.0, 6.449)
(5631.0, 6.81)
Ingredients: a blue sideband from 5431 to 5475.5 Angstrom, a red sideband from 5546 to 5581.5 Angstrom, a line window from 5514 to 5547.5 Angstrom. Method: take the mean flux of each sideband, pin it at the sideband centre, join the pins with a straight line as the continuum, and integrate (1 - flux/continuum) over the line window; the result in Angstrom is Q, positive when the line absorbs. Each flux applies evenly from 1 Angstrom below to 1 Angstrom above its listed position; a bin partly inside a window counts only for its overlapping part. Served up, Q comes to 3.6 Angstrom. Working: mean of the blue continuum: 6.19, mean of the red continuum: 5.99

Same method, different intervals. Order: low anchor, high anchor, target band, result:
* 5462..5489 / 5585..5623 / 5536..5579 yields 4.2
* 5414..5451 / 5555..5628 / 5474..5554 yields 4.8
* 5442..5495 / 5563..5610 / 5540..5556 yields 2.9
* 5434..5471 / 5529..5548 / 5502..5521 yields -3.1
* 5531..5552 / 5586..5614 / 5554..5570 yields -1.1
